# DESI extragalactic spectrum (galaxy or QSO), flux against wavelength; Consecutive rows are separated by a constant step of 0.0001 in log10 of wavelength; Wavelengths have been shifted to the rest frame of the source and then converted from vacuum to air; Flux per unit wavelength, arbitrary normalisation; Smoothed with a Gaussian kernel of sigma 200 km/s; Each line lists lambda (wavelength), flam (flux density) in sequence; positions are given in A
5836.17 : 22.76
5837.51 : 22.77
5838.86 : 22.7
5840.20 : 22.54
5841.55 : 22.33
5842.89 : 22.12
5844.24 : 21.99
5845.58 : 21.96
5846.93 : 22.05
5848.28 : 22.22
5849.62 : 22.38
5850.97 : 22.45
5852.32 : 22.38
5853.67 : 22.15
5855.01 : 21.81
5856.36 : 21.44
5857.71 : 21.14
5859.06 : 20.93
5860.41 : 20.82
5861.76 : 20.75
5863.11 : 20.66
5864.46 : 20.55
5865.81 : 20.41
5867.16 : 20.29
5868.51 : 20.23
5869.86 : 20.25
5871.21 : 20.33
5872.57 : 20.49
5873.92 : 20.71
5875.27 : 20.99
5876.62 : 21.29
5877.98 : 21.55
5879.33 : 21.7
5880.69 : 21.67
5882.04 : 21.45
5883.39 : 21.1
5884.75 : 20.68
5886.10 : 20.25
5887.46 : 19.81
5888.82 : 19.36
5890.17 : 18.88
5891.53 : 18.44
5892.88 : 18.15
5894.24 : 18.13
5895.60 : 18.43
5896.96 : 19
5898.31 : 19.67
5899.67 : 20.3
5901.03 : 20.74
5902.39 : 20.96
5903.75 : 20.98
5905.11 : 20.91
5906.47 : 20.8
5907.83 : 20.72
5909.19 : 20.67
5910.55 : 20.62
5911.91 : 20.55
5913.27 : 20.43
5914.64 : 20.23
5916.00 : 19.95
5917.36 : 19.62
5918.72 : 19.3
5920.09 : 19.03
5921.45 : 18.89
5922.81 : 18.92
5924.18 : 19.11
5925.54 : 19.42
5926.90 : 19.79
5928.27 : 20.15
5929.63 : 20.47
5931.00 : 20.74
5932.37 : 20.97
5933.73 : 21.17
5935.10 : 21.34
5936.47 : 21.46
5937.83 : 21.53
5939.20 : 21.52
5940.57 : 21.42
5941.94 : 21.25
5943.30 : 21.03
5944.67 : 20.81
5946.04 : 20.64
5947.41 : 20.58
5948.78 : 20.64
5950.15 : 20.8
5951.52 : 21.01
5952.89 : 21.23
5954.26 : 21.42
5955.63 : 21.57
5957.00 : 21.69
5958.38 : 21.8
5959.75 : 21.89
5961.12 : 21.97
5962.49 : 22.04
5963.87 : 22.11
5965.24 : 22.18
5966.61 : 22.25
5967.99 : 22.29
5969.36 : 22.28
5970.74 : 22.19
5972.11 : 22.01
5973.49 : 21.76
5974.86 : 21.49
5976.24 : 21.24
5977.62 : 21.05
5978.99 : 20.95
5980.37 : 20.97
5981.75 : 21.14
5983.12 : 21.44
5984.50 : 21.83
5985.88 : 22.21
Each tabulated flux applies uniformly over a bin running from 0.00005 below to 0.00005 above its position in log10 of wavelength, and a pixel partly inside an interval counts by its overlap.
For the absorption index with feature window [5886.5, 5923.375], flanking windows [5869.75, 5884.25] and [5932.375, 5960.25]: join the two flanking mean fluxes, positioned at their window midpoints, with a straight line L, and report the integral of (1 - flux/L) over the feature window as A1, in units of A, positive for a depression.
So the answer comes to 2.39 A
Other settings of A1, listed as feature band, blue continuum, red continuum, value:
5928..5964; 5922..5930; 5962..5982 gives -1.23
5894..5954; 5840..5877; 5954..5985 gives 3.27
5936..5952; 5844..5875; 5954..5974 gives 0.57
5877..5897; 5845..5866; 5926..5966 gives 1.36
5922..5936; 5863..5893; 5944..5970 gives 0.62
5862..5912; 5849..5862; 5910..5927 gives 0.81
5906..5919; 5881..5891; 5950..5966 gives 0.29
